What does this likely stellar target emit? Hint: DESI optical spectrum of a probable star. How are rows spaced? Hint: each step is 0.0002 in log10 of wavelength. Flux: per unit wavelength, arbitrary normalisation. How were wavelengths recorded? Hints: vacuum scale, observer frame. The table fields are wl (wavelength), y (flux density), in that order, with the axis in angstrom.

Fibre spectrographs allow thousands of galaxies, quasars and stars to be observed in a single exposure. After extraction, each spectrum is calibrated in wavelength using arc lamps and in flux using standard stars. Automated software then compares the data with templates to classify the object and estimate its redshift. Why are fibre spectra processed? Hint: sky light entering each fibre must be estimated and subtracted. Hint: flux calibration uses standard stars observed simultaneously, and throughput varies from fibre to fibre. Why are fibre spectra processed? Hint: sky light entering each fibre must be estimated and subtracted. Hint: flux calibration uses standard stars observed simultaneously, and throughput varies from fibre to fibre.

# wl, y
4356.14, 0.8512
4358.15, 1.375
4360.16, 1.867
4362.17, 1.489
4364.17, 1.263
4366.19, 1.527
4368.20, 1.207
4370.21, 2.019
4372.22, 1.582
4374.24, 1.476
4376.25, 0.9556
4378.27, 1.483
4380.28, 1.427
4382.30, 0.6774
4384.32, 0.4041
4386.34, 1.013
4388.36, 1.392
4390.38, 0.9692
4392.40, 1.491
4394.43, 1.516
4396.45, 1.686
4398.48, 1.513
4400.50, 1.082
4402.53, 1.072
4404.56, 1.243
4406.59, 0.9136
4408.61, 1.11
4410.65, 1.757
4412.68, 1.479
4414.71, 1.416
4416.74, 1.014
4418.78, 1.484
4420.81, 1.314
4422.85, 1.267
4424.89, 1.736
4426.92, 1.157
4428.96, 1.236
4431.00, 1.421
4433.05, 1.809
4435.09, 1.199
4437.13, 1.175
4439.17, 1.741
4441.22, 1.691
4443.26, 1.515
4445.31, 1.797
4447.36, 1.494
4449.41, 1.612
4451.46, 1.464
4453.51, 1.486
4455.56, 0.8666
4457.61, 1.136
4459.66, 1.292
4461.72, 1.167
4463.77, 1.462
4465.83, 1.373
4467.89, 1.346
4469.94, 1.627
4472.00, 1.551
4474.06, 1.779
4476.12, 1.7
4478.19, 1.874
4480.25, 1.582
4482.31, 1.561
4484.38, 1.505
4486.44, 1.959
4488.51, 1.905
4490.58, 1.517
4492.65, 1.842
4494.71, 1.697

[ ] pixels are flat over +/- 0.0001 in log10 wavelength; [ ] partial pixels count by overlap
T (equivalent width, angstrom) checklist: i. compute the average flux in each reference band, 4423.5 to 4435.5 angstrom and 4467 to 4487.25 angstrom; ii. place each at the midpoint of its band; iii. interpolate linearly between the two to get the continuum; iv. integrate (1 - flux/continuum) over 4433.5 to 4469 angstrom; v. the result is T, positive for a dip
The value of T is 2.77 angstrom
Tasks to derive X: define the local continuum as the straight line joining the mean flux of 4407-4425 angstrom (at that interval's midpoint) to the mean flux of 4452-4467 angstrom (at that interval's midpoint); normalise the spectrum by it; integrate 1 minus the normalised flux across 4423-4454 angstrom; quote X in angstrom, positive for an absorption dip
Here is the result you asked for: -4.4 angstrom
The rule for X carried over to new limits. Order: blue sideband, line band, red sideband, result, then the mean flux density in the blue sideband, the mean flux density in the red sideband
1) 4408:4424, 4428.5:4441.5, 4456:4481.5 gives -0.6 angstrom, 1.36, 1.48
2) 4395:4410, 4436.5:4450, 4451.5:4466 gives -3.5 angstrom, 1.25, 1.26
